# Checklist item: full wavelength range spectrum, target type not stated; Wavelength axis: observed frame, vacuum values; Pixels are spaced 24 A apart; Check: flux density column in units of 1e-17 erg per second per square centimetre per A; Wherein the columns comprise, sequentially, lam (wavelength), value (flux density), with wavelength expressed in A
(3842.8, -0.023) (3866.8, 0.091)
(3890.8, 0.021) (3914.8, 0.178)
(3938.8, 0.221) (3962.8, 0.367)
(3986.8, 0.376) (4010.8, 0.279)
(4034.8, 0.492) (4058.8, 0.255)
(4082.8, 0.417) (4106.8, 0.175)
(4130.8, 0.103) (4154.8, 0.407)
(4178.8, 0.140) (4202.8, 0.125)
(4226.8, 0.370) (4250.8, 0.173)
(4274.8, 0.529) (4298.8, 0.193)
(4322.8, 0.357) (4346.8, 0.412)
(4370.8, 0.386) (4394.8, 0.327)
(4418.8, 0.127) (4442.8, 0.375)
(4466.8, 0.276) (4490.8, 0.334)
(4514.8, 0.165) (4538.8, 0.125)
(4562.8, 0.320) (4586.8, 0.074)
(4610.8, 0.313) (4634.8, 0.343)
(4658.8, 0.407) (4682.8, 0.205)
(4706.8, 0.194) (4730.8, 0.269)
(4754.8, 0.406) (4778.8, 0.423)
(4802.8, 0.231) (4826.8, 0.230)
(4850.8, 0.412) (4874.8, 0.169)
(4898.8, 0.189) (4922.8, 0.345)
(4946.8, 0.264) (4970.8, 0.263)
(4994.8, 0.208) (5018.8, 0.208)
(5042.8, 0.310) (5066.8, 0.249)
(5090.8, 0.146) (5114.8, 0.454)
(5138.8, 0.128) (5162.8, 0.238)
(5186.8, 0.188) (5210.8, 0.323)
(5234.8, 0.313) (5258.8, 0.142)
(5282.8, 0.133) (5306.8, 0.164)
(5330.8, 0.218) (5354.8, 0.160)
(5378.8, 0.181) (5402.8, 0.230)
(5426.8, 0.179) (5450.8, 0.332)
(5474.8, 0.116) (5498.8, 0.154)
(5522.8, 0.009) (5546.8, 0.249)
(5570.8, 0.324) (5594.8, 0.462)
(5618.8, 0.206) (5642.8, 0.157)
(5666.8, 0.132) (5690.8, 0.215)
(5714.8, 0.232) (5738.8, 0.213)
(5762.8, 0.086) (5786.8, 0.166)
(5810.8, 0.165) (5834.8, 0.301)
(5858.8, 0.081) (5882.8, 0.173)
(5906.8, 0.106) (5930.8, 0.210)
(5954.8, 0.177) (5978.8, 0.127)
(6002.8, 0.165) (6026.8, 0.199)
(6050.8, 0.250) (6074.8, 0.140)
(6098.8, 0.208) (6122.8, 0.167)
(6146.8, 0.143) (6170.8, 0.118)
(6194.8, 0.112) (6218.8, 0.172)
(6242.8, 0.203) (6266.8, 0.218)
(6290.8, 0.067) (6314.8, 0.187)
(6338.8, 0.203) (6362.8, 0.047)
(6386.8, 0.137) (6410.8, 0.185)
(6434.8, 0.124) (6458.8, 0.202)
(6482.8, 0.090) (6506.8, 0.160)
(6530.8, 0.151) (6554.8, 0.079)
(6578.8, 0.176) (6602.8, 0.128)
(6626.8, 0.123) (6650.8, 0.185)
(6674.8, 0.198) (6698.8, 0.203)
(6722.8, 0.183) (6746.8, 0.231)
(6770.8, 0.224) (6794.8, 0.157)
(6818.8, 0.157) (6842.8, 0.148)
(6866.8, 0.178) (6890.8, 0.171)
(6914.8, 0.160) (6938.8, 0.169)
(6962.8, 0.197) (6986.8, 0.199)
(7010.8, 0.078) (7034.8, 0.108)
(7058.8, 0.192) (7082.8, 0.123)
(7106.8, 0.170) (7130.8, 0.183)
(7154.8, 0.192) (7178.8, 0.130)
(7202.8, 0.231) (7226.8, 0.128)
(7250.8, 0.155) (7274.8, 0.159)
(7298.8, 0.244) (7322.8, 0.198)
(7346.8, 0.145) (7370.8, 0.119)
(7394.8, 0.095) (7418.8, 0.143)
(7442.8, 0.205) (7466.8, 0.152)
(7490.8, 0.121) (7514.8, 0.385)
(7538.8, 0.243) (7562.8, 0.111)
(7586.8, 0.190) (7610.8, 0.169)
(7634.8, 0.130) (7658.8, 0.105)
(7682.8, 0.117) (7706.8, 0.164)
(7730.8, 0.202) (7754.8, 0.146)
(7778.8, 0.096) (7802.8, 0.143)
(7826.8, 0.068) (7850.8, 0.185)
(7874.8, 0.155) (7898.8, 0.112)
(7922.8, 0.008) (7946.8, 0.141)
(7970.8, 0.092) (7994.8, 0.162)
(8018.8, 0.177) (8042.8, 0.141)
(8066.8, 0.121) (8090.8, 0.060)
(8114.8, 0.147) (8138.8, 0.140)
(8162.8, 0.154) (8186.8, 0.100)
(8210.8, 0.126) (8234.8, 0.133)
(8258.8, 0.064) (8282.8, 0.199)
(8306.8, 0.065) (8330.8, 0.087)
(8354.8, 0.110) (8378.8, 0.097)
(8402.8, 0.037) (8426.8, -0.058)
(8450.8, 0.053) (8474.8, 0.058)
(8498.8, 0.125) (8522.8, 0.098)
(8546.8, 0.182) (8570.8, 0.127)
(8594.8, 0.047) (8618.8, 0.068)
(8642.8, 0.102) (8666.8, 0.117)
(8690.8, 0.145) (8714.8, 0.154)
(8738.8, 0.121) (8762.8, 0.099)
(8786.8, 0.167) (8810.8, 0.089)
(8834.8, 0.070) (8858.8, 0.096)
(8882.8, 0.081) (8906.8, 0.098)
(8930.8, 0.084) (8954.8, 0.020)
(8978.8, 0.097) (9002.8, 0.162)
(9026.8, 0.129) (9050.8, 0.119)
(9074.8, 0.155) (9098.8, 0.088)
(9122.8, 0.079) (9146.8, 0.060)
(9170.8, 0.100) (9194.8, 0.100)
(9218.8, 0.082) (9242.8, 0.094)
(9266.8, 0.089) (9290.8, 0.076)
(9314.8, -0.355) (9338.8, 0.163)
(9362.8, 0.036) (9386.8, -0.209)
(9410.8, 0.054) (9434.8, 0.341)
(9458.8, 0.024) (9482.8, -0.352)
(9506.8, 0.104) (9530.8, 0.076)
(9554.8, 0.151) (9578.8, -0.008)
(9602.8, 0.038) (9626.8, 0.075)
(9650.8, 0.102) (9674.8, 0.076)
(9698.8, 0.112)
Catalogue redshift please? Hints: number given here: 0.501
